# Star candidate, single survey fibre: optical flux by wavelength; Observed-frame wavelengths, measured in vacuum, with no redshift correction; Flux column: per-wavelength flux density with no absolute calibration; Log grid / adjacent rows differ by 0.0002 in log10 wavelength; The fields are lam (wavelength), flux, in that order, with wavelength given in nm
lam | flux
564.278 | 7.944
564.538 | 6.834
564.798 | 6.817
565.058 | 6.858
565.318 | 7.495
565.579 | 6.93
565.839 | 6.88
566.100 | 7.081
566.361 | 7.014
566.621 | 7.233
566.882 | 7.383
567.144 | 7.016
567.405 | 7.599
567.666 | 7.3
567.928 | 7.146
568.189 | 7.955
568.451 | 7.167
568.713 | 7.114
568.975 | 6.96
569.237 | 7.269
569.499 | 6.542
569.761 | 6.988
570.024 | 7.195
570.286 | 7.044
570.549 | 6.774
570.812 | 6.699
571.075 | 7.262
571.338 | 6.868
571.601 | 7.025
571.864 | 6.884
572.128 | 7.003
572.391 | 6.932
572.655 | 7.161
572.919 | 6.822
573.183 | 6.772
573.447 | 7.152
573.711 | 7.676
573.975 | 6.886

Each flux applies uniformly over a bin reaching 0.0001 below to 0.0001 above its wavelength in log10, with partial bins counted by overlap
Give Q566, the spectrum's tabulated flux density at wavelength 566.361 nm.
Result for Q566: 7.014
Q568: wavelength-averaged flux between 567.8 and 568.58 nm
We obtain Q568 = 7.43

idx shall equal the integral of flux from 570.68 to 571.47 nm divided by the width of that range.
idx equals 6.94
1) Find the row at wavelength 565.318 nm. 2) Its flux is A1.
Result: 7.495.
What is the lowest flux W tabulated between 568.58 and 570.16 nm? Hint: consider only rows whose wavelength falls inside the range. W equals 6.542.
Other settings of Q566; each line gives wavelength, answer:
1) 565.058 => 6.858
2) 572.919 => 6.822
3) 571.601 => 7.025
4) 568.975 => 6.96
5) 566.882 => 7.383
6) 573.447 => 7.152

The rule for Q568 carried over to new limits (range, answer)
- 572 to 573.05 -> 6.98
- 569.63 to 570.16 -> 7.09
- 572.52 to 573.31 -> 6.91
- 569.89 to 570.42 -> 7.11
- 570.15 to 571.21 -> 6.95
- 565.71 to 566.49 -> 6.99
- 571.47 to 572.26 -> 6.97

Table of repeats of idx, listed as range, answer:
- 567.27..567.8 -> 7.45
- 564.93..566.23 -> 7.05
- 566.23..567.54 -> 7.25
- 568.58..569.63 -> 6.97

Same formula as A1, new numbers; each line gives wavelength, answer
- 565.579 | 6.93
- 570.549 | 6.774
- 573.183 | 6.772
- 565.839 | 6.88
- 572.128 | 7.003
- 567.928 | 7.146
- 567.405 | 7.599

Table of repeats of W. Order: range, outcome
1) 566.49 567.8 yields 7.016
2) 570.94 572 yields 6.868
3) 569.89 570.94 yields 6.699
